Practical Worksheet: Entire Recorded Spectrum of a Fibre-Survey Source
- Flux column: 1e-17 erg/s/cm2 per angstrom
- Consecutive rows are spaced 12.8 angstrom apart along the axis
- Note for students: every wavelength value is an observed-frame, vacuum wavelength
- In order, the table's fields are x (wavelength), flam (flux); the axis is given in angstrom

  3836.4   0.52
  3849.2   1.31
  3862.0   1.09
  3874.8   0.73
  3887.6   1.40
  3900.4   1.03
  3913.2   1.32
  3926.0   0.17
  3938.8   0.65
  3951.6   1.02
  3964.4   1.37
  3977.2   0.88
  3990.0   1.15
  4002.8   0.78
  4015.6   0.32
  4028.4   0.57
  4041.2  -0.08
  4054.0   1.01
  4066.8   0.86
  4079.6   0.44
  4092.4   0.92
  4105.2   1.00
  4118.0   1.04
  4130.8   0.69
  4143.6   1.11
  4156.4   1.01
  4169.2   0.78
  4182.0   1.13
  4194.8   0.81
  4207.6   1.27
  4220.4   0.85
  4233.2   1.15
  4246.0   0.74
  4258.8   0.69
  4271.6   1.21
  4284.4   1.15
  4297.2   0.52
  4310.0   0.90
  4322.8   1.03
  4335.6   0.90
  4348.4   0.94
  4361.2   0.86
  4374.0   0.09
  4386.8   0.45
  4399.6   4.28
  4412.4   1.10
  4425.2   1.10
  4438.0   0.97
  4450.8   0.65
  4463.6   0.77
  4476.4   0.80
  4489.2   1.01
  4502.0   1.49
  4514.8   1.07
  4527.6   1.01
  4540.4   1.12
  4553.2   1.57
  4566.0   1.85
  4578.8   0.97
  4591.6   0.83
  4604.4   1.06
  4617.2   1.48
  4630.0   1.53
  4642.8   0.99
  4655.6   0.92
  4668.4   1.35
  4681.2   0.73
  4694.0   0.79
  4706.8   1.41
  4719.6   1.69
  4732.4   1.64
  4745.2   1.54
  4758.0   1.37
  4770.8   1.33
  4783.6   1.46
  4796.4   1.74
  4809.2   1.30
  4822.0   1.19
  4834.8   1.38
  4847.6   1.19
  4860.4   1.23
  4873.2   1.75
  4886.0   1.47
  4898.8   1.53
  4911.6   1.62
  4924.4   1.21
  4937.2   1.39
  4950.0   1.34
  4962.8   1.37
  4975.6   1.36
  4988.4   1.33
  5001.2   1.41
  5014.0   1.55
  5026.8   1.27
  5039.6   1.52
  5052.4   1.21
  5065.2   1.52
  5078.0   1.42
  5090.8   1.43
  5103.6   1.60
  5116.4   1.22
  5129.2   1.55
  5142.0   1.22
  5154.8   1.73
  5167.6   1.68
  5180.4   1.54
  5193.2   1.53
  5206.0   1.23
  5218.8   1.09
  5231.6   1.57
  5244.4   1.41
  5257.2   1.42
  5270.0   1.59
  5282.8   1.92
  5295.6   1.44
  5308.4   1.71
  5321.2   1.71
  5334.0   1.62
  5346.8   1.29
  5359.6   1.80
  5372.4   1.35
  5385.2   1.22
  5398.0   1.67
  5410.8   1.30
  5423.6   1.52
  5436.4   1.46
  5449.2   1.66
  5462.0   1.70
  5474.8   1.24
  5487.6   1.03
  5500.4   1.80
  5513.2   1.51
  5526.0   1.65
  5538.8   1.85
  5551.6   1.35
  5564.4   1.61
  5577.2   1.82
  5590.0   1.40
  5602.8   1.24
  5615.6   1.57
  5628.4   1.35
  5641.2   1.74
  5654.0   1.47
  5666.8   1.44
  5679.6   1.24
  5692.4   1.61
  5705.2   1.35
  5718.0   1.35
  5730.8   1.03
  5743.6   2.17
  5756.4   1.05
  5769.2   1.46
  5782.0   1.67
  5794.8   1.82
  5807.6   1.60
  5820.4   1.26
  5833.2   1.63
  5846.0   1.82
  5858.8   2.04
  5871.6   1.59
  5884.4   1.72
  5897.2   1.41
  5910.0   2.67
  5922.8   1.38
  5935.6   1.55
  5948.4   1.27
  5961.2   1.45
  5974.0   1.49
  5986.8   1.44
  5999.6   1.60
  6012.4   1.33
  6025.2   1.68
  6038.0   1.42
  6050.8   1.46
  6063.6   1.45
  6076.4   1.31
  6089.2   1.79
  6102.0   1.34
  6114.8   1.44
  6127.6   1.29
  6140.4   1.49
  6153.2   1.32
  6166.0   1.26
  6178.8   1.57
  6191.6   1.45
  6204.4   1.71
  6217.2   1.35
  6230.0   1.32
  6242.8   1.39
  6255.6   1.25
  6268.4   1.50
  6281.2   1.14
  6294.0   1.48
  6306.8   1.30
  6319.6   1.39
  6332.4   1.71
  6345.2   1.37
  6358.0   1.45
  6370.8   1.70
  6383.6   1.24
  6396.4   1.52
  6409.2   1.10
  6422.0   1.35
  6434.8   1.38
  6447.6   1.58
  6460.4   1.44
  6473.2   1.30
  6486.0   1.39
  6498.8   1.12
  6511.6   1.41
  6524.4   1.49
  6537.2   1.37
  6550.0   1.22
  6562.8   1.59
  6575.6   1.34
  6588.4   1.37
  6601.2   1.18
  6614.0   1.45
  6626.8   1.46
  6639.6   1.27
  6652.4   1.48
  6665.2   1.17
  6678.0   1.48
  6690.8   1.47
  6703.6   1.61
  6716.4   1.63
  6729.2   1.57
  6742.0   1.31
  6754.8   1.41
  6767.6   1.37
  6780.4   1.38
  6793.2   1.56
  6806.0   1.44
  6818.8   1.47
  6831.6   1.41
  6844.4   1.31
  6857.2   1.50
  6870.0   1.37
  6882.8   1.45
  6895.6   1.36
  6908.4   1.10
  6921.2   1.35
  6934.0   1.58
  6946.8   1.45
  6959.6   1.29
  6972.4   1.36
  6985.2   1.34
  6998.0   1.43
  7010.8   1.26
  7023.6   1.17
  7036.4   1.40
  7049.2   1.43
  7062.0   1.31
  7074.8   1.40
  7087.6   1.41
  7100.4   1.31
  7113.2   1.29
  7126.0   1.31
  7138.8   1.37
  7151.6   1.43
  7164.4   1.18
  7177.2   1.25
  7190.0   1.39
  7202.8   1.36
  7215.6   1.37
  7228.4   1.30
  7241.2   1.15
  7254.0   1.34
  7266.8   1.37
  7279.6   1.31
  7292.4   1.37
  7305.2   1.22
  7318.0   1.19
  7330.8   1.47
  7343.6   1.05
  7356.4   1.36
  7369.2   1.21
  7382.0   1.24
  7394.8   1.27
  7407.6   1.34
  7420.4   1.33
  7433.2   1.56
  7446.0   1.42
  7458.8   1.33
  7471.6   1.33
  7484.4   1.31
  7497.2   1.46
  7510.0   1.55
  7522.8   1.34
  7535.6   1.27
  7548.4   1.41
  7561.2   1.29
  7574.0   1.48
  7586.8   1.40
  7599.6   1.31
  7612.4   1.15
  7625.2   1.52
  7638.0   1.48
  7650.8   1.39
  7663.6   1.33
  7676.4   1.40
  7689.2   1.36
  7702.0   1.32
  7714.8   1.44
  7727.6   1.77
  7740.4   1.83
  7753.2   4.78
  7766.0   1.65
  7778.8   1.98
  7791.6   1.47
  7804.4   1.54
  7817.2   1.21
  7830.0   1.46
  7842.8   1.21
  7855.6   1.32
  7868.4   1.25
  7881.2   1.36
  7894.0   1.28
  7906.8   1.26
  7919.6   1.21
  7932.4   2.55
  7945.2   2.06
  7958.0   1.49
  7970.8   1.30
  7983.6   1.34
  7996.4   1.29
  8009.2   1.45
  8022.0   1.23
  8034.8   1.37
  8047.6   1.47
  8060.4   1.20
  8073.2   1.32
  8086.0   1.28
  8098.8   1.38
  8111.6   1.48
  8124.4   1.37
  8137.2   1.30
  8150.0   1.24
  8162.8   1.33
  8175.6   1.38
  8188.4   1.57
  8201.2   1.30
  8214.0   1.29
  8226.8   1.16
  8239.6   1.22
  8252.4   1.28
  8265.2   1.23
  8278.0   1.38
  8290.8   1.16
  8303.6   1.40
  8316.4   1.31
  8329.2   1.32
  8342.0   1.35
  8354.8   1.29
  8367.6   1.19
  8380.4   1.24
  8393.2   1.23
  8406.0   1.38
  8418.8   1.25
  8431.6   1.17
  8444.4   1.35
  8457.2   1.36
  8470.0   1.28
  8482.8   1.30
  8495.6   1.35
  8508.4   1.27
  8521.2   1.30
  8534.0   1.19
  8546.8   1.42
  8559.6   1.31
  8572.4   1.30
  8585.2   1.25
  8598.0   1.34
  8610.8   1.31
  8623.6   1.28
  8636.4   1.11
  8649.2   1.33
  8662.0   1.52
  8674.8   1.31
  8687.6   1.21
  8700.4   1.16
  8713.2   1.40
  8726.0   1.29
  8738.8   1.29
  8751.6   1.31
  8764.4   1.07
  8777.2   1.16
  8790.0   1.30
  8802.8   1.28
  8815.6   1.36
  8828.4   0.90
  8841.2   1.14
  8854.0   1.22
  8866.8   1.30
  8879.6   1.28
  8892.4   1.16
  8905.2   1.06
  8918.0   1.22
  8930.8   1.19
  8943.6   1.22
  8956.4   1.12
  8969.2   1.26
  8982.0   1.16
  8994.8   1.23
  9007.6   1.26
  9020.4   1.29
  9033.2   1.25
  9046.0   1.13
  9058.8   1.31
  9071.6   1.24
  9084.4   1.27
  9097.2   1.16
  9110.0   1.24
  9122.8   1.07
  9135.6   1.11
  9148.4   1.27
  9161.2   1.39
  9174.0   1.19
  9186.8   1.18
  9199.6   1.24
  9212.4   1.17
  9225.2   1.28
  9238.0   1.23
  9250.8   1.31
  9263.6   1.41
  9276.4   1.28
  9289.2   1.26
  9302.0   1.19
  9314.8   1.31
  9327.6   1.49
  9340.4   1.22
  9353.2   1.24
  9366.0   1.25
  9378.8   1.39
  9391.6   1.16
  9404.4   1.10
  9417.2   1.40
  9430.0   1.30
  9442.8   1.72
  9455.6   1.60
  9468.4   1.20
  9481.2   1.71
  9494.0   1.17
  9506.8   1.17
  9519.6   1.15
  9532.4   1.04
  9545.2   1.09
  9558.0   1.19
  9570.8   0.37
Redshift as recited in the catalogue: 0.180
